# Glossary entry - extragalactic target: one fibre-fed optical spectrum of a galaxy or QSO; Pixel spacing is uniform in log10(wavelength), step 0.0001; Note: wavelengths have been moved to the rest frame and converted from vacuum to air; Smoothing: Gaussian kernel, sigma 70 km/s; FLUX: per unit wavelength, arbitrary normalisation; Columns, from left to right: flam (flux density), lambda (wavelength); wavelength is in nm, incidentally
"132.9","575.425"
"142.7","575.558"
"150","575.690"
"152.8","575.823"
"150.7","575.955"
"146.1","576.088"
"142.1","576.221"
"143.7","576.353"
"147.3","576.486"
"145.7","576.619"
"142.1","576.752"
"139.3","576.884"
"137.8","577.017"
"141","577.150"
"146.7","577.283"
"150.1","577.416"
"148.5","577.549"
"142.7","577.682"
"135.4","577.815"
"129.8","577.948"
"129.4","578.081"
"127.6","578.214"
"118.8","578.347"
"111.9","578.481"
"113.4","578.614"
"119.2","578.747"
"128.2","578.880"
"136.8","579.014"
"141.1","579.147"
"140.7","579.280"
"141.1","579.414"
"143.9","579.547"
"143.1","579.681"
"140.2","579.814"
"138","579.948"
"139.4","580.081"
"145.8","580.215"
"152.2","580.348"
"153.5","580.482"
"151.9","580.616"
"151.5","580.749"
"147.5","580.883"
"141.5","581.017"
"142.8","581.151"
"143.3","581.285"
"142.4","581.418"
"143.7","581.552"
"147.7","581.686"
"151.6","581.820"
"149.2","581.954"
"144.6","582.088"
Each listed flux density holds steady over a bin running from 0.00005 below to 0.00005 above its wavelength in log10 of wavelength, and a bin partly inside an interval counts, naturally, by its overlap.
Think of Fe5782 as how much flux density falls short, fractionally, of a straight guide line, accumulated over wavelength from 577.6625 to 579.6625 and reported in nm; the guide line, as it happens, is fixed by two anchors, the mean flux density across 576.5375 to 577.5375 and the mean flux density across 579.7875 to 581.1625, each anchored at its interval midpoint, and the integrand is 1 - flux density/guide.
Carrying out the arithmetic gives 0.19 nm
